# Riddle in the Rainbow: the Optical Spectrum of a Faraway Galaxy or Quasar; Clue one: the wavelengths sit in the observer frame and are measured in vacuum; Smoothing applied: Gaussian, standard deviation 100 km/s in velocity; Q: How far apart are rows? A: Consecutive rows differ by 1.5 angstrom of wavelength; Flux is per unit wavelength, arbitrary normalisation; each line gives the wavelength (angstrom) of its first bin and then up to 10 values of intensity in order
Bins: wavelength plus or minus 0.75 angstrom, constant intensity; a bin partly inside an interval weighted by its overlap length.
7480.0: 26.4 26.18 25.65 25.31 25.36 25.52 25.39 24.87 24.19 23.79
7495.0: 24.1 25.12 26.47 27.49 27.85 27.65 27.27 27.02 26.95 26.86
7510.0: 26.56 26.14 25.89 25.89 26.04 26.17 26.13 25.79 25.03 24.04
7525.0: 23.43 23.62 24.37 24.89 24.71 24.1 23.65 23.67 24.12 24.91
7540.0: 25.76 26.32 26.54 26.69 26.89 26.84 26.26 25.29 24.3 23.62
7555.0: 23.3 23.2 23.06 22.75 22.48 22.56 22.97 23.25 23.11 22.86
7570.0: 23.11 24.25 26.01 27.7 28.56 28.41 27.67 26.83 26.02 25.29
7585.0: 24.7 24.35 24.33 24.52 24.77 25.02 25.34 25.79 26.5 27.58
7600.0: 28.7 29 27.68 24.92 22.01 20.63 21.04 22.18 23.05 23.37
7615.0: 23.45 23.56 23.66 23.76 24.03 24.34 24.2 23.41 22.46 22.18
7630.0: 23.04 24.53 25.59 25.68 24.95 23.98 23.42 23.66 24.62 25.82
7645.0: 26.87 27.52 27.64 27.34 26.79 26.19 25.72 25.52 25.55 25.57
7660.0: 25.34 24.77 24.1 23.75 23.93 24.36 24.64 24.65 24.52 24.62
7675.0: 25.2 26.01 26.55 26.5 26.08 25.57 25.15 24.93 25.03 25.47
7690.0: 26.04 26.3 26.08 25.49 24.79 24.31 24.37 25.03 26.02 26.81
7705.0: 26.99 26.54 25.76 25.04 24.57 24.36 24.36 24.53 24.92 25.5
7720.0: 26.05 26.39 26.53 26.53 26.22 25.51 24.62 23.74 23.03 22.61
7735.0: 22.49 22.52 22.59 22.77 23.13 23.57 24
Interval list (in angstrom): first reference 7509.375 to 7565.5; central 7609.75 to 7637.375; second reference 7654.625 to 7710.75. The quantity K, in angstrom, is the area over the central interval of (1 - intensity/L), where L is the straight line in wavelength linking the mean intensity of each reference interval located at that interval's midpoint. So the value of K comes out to 1.5 angstrom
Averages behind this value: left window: 24.8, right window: 25.3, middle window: 23.8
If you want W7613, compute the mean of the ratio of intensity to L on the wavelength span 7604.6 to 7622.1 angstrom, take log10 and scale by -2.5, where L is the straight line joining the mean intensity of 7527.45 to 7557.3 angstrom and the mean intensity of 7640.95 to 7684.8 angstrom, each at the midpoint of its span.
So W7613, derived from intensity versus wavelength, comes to 0.108 mag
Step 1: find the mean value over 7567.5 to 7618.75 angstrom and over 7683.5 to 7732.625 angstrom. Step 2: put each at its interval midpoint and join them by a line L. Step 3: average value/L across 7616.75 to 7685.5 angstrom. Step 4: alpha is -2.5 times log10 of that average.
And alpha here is 0.011 mag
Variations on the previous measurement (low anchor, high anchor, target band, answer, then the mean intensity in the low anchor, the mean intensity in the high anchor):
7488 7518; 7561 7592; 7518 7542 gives 0.04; 26.1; 25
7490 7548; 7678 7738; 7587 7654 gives 0.03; 25.6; 25.2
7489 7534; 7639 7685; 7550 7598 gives 0.03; 25.6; 25.4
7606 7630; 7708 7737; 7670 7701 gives -0.05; 23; 24.8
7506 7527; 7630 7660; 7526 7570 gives 0.06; 25.7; 25.6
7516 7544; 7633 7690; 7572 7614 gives -0.01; 24.9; 25.4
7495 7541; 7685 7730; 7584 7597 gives 0.03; 25.6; 25.5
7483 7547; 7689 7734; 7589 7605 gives -0.04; 25.5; 25.3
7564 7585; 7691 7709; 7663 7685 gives 0.02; 25.5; 25.7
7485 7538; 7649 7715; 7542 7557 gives 0.00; 25.4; 25.4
